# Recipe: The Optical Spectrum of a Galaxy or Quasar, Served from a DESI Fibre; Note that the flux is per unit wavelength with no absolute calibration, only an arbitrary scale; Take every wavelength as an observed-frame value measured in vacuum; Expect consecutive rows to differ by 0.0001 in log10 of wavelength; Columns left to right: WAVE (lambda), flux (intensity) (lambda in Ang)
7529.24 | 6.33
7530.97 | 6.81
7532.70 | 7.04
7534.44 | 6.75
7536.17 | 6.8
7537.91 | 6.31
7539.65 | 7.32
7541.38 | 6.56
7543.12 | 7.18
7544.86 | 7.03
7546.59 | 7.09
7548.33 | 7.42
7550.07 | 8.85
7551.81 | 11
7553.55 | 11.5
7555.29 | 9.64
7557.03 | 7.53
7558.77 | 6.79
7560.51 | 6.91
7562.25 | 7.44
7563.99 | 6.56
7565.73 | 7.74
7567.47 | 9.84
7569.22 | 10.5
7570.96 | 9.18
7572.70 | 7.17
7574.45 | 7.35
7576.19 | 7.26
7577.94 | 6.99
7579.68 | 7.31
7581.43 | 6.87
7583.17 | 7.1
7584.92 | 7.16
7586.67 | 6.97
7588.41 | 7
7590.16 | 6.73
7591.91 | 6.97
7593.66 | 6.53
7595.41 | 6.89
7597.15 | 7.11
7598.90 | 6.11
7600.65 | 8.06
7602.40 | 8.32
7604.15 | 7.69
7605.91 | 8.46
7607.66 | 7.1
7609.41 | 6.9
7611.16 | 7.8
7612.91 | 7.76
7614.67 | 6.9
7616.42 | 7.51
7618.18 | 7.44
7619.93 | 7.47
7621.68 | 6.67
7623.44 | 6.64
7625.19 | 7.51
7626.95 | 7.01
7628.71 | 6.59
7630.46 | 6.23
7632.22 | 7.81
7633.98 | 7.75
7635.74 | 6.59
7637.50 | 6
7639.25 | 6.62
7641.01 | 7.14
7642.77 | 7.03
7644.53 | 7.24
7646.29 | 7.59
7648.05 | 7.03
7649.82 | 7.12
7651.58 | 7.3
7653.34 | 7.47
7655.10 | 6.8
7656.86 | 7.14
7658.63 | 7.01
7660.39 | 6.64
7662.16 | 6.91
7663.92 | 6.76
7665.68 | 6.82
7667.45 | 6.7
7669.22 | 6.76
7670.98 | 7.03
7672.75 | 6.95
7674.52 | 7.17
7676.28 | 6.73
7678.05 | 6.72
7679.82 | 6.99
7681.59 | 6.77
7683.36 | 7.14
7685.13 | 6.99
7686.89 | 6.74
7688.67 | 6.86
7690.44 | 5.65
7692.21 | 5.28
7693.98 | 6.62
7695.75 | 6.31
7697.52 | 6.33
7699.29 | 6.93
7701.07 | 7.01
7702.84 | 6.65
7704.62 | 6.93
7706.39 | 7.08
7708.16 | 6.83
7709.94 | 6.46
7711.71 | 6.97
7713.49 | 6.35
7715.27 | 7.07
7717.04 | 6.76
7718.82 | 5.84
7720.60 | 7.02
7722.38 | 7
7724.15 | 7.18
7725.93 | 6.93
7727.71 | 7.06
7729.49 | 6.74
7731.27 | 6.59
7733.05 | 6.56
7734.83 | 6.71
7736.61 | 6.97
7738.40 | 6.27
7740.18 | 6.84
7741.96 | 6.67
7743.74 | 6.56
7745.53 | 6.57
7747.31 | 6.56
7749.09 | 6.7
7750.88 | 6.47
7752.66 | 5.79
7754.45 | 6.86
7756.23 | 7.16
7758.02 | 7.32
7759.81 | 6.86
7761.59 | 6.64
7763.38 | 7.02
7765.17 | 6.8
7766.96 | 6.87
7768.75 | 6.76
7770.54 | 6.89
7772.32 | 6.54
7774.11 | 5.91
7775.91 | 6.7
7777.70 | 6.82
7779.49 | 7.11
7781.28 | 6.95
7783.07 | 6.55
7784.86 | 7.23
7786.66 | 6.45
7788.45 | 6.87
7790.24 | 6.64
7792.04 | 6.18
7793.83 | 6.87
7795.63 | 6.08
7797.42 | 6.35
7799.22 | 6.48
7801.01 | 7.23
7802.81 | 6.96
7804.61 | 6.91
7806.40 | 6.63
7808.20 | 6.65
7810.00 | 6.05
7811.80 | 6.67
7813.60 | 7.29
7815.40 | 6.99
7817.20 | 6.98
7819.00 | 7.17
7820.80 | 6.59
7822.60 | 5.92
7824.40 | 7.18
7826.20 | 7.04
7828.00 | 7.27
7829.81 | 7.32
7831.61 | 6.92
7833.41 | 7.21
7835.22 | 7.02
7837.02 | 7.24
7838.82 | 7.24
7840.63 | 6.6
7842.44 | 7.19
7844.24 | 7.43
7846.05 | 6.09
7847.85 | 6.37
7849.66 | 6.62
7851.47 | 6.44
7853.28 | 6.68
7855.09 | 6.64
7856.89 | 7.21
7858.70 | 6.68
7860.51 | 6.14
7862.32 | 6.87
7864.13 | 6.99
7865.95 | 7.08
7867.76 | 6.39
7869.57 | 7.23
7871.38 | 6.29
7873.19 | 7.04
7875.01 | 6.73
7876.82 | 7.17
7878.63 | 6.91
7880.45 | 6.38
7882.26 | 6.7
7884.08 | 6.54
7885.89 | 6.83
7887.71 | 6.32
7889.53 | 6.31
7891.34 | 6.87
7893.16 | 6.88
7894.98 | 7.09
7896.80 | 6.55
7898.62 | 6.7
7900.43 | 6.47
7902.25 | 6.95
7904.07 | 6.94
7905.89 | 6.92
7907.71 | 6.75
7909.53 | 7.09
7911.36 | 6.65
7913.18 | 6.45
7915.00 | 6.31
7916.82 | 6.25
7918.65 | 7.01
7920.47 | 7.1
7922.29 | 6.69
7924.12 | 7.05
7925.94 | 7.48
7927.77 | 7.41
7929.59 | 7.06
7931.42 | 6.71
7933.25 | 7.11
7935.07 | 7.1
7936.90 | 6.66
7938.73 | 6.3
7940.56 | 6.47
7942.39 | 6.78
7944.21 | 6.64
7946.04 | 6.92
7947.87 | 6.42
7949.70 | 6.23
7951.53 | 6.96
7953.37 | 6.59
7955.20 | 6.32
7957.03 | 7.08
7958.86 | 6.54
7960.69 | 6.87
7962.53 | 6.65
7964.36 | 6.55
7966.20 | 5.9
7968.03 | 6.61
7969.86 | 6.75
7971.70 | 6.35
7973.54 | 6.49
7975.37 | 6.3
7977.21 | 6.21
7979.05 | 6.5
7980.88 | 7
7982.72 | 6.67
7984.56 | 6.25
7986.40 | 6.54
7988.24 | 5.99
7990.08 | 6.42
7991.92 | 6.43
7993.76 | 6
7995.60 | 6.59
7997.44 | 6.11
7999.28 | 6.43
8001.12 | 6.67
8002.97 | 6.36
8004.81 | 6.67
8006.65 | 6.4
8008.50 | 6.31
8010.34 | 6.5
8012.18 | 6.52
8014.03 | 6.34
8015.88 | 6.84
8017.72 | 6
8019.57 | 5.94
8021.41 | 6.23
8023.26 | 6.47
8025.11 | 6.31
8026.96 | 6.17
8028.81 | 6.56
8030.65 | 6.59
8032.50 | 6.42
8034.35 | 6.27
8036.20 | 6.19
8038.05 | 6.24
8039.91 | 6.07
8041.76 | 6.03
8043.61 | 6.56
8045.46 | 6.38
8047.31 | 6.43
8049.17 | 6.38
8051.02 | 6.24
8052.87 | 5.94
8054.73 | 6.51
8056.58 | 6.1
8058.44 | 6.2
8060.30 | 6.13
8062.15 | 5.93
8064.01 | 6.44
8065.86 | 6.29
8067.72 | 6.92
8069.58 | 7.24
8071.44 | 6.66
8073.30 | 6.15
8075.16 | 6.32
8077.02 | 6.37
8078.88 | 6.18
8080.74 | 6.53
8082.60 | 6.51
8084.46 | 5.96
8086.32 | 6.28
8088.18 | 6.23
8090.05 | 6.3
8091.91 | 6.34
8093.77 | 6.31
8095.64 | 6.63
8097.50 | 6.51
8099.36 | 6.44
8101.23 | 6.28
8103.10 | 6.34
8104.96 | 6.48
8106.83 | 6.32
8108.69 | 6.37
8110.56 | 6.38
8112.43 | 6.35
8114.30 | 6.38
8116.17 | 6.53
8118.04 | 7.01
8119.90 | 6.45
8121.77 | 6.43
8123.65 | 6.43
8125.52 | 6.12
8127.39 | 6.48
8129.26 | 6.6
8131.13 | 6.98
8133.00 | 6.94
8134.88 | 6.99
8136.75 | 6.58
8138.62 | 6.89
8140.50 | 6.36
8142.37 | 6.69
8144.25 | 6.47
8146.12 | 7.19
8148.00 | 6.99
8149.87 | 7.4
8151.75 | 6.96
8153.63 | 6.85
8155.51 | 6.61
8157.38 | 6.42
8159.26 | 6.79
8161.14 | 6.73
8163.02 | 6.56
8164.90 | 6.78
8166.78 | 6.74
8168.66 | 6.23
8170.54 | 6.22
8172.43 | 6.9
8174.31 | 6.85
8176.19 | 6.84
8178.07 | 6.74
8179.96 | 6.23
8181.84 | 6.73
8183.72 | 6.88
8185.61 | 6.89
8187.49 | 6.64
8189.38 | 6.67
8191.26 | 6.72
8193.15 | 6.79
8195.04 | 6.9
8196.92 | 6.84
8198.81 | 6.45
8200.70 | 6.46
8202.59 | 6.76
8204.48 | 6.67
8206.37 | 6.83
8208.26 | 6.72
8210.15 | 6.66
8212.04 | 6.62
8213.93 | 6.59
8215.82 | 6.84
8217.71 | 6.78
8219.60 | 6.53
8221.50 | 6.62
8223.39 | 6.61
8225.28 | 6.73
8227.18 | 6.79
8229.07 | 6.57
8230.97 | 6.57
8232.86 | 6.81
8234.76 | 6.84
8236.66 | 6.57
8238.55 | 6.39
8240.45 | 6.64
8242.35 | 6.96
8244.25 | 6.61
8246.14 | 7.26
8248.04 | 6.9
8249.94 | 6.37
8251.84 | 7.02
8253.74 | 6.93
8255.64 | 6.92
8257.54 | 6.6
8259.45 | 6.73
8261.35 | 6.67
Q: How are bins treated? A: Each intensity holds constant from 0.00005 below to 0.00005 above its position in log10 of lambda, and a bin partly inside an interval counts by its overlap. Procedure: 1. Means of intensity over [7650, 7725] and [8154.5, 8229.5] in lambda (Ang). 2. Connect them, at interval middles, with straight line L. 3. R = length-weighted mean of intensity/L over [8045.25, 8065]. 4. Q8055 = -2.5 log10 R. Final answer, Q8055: 0.08 mag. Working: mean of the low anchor 6.78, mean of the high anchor 6.67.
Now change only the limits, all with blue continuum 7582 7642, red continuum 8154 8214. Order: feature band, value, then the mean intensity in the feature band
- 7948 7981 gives 0.05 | 6.54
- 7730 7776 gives 0.05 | 6.68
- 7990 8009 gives 0.07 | 6.4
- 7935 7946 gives 0.04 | 6.65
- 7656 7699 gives 0.06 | 6.71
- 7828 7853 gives 0.01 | 6.91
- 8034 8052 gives 0.08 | 6.28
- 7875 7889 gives 0.04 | 6.68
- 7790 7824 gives 0.05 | 6.67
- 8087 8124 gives 0.05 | 6.42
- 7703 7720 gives 0.06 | 6.7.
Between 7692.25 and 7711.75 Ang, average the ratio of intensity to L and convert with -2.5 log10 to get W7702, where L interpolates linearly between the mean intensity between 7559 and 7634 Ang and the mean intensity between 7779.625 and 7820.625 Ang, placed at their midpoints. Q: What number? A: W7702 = 0.06 mag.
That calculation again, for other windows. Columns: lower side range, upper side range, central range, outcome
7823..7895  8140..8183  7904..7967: 0.01 mag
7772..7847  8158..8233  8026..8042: 0.07 mag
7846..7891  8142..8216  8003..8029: 0.05 mag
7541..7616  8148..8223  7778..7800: 0.11 mag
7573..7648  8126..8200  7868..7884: 0.03 mag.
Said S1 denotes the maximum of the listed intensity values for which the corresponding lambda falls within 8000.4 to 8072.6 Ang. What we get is 7.24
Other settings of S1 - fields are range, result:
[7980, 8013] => 7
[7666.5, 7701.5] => 7.17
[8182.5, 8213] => 6.9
